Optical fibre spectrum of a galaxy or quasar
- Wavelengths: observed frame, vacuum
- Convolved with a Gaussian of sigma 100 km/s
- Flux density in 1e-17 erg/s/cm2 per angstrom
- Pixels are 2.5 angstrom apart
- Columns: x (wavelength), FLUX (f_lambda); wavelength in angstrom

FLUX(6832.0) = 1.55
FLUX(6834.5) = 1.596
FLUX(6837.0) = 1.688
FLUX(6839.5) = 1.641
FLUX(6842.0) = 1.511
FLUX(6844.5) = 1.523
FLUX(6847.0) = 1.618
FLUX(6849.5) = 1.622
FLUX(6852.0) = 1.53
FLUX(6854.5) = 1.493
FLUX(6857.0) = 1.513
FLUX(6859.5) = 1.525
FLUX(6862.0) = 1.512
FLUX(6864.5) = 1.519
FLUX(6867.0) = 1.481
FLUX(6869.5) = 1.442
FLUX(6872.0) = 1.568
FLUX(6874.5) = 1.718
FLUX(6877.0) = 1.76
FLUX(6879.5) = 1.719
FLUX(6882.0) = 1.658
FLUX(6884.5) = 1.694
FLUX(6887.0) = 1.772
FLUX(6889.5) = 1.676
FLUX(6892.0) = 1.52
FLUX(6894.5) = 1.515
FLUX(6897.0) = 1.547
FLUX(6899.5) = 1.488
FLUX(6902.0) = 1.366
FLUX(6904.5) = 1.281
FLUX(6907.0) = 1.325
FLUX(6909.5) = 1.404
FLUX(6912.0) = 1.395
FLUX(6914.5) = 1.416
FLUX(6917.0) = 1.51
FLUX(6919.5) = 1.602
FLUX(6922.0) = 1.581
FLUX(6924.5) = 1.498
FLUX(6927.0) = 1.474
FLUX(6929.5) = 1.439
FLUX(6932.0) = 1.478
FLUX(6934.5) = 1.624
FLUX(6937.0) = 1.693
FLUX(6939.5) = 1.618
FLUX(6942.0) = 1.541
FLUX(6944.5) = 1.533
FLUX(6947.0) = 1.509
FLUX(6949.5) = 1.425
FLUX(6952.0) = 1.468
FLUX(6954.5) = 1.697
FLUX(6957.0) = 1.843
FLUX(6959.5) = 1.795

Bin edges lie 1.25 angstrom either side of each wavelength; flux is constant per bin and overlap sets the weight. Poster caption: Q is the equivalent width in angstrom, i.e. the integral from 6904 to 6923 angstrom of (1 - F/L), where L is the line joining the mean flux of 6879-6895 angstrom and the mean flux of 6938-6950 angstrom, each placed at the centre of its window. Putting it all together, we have 1.83 angstrom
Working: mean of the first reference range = 1.65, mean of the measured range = 1.44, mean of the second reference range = 1.53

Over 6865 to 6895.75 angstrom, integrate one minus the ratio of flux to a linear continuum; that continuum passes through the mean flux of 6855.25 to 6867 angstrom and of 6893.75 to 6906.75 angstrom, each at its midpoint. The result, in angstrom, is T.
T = -3.2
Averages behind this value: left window 1.51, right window 1.43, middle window 1.62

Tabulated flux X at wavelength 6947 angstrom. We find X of 1.509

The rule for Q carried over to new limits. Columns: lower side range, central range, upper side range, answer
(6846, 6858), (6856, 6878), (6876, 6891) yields 1.0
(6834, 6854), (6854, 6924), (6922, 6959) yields 1.8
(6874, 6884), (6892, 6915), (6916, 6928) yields 2.7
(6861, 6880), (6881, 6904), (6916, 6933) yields -0.2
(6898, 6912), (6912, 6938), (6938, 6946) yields -0.8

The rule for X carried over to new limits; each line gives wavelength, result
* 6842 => 1.511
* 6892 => 1.52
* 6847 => 1.618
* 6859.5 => 1.525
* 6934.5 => 1.624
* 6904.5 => 1.281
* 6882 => 1.658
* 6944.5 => 1.533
